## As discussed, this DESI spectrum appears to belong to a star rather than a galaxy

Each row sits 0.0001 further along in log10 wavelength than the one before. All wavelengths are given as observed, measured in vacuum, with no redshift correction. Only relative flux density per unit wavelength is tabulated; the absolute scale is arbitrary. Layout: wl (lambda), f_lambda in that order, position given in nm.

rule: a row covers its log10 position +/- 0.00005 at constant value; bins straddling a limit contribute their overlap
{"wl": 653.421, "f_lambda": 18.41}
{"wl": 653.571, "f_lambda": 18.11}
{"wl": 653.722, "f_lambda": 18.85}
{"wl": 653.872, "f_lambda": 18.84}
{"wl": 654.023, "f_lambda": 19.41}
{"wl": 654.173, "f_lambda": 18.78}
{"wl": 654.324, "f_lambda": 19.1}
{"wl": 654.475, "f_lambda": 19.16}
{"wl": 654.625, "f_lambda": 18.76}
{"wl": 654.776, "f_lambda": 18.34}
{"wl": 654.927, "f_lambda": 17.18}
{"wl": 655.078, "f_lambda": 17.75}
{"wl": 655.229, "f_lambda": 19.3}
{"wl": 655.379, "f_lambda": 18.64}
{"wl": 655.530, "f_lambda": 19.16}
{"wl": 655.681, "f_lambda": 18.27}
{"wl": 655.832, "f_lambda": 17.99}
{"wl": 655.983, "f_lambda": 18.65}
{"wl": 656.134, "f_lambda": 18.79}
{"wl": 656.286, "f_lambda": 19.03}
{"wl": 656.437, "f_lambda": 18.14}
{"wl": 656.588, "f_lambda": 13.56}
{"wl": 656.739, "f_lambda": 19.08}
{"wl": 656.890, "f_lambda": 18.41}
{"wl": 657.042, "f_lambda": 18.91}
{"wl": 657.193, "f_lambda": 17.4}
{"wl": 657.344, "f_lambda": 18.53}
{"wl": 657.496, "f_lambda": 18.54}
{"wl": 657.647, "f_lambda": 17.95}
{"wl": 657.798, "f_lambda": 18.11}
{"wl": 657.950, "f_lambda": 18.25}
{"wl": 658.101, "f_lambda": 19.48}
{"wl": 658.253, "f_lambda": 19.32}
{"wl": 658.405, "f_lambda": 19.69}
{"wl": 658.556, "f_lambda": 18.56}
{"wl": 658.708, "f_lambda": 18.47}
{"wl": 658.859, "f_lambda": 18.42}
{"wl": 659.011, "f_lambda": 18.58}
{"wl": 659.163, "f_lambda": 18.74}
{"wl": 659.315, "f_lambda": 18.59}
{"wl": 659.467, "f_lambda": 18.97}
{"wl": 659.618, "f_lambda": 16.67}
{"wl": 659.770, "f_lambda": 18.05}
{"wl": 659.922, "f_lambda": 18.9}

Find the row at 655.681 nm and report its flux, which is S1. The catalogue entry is 18.27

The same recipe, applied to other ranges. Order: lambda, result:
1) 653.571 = 18.11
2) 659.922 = 18.9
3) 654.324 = 19.1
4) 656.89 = 18.41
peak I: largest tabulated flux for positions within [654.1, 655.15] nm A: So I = 19.16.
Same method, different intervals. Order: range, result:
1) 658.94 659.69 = 18.97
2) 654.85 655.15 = 17.75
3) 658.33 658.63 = 19.69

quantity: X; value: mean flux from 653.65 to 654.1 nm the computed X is 19.1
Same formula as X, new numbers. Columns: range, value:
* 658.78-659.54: 18.7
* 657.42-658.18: 18.5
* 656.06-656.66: 17.4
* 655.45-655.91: 18.5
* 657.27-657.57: 18.5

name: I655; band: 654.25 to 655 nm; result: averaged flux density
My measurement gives 18.5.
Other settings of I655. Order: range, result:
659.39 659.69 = 17.9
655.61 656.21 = 18.4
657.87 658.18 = 18.8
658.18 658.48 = 19.5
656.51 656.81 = 16.3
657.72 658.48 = 19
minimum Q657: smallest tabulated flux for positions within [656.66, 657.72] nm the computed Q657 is 17.4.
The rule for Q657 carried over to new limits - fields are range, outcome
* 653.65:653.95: 18.84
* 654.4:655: 17.18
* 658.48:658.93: 18.42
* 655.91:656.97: 13.56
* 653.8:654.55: 18.78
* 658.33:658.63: 18.56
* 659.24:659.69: 16.67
